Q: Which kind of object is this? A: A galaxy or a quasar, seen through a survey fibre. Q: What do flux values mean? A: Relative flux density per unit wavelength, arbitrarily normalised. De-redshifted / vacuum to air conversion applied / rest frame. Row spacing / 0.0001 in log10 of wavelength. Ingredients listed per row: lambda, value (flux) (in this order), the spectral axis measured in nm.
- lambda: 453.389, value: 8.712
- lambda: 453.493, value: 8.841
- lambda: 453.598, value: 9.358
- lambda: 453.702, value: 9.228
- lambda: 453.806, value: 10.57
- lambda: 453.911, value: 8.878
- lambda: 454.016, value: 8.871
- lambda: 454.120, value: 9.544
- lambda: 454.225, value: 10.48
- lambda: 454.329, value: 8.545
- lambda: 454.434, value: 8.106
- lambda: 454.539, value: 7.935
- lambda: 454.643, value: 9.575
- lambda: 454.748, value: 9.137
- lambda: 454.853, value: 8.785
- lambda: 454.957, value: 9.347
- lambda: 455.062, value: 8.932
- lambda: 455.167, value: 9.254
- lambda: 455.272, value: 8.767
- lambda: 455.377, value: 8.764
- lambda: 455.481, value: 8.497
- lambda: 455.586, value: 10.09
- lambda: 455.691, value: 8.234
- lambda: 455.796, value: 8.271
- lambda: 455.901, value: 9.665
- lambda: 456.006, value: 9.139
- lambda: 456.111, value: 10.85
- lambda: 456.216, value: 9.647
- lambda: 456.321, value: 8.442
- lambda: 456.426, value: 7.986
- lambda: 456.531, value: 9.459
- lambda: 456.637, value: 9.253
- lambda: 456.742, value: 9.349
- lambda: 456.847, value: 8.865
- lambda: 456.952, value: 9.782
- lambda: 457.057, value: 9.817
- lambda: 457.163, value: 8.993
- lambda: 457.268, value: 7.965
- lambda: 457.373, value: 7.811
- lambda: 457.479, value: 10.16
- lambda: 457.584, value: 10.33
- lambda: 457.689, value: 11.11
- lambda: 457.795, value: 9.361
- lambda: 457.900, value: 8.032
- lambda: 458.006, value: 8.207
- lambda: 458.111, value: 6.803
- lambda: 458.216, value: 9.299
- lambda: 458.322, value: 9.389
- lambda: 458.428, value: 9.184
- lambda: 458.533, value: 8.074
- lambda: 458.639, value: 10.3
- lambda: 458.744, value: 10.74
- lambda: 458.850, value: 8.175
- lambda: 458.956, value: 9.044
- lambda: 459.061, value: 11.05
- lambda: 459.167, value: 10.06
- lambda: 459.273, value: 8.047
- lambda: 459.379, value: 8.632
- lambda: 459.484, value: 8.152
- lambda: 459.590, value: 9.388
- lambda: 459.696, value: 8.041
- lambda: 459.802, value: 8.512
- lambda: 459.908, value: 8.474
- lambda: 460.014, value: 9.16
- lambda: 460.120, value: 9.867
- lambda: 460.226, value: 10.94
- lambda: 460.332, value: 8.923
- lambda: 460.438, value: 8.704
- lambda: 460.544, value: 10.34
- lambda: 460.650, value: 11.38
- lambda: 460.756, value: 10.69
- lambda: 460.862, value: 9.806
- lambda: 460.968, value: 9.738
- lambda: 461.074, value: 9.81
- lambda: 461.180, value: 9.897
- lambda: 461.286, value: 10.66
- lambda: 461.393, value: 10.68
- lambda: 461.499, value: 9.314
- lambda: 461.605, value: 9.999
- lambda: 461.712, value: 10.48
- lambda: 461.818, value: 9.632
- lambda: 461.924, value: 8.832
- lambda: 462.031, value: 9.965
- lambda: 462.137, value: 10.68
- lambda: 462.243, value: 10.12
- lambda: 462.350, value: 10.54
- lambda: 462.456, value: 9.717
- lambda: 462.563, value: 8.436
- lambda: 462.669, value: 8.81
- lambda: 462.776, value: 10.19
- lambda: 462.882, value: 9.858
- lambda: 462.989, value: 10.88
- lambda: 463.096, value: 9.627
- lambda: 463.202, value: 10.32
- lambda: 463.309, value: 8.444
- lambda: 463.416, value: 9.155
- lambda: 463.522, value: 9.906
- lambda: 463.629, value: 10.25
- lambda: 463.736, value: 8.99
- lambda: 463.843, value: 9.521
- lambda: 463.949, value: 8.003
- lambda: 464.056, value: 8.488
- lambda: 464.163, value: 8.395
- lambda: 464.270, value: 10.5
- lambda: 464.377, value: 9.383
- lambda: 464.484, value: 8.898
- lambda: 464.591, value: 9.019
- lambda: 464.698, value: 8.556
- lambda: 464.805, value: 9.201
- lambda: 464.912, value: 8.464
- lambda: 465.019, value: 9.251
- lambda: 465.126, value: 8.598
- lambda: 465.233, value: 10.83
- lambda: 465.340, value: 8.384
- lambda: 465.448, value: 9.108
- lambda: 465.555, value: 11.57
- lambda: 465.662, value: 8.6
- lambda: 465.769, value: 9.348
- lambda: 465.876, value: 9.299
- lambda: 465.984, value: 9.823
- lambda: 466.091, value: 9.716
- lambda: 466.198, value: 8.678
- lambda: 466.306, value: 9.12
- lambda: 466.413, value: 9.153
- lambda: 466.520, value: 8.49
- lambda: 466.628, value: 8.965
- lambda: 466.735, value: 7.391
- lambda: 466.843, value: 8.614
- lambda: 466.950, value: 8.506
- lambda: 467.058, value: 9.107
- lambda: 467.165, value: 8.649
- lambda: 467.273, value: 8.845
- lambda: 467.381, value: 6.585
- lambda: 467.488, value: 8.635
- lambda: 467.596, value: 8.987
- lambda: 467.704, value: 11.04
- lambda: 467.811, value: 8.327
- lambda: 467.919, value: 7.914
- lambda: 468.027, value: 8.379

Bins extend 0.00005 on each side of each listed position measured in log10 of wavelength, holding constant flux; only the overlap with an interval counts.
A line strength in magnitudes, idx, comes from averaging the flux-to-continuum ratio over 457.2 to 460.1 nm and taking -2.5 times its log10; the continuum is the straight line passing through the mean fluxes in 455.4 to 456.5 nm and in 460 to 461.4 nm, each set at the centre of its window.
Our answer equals 0.07 mag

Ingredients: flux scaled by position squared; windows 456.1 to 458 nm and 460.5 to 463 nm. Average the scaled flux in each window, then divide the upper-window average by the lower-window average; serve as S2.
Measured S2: 1.11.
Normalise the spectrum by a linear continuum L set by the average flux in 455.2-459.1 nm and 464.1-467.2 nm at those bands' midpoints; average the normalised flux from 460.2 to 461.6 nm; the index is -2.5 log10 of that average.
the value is -0.11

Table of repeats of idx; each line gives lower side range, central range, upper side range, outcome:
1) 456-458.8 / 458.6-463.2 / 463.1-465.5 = -0.06 mag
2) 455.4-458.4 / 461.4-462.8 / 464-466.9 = -0.08 mag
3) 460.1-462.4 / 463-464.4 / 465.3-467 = 0.02 mag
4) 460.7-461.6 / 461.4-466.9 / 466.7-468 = 0.00 mag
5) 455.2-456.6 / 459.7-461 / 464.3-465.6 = -0.06 mag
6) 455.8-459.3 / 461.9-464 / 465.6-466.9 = -0.07 mag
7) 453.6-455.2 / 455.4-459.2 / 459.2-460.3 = -0.02 mag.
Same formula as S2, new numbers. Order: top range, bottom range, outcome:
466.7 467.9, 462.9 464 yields 0.92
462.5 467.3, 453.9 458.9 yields 1.05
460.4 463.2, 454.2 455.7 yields 1.15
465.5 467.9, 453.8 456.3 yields 1.03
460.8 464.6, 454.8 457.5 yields 1.09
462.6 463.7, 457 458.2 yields 1.11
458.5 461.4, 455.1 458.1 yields 1.06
